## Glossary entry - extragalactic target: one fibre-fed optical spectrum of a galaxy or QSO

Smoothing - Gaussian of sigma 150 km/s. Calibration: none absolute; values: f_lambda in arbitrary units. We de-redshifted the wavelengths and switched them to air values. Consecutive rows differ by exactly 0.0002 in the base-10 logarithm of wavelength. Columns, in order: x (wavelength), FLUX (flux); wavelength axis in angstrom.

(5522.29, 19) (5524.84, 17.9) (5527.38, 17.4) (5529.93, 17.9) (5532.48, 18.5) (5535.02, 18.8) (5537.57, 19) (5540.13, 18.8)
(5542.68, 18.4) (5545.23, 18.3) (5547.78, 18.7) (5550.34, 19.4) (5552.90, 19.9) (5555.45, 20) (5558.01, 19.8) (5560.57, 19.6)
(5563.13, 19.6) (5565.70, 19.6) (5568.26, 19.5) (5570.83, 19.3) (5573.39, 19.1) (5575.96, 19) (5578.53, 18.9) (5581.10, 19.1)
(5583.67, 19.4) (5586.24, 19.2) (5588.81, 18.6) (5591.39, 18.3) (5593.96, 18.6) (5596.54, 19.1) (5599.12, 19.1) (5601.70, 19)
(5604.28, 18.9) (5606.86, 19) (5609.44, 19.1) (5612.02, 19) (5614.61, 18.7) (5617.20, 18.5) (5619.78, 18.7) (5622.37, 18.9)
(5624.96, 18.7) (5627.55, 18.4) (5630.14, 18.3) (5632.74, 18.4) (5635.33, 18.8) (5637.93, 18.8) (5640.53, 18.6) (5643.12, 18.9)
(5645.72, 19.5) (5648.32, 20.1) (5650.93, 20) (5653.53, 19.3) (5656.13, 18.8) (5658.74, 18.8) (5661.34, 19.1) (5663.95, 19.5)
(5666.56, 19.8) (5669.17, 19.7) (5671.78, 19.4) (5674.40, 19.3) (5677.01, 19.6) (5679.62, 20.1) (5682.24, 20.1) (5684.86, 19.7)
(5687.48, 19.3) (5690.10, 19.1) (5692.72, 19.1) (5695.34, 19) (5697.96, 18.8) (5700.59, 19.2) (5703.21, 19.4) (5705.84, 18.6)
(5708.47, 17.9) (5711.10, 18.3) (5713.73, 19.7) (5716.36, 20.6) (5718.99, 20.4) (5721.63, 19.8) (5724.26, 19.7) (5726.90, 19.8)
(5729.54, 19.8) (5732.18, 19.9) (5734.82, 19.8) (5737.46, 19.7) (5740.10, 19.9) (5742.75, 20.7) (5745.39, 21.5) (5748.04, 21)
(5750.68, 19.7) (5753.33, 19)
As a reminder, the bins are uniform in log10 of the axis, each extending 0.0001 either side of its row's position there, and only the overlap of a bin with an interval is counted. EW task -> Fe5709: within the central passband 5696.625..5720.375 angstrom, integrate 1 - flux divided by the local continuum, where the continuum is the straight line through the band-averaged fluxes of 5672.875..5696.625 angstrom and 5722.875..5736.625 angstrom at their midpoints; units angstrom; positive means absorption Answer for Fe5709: 0.5 angstrom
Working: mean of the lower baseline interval 19.5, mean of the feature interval 19.2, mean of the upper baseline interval 19.8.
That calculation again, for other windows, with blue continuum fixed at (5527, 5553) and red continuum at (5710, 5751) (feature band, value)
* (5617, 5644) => 0.92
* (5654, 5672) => 0.23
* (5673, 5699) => 0.39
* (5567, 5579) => -0.19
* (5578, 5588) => -0.10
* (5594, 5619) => 0.27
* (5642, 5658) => 0.02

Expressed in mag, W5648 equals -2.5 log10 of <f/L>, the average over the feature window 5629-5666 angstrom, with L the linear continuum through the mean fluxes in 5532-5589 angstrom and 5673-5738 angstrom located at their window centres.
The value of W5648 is 0.02 mag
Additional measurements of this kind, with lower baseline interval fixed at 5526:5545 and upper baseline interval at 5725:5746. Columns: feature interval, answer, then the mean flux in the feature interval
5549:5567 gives -0.063 mag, 19.7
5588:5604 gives 0.007 mag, 18.8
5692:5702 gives 0.040 mag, 19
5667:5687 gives -0.005 mag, 19.7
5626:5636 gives 0.042 mag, 18.5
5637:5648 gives 0.013 mag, 19.1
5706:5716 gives 0.059 mag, 18.8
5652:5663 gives 0.021 mag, 19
